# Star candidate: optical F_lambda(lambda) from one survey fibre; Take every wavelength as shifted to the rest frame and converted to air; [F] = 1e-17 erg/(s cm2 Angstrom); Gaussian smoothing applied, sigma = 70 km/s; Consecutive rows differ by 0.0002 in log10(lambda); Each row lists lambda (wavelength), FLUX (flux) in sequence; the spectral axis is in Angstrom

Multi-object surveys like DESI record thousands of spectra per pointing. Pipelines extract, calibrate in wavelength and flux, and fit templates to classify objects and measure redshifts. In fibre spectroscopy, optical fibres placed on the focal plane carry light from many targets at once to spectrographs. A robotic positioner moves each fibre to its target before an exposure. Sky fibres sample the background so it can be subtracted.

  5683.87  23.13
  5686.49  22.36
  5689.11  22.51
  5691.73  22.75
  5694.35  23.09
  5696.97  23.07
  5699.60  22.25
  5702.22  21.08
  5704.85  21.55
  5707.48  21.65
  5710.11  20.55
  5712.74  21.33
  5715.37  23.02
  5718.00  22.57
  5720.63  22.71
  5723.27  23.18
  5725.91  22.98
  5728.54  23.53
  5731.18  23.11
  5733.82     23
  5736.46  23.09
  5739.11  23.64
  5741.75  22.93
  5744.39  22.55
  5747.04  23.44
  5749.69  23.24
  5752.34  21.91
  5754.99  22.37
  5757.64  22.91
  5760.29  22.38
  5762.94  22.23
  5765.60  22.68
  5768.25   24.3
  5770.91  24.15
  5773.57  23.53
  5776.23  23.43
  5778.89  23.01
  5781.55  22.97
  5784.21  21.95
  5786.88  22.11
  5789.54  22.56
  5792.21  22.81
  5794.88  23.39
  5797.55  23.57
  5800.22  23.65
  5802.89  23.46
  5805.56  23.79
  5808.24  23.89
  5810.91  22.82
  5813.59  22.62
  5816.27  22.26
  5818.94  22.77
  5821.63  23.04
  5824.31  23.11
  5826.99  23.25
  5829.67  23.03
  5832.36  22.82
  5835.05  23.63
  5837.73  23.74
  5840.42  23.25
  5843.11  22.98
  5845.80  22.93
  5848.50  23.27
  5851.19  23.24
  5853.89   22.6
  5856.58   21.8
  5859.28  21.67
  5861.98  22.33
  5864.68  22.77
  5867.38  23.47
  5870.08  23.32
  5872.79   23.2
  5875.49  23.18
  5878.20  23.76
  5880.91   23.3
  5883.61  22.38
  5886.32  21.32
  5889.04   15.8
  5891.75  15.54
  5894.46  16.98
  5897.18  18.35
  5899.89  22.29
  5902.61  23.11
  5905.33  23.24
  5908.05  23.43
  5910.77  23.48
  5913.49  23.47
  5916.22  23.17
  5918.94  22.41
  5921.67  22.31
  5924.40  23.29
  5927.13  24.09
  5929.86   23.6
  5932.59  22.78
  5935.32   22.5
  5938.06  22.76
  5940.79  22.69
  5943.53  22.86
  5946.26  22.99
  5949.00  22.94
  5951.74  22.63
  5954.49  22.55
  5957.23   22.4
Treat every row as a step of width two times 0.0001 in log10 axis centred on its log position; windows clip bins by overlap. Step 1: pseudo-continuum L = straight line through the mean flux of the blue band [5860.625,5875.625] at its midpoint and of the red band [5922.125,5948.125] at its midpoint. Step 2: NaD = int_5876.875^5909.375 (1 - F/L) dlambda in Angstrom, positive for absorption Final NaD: 3.17 Angstrom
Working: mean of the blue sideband 23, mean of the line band 20.8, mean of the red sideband 23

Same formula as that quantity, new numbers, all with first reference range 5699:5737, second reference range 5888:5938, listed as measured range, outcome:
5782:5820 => -1.5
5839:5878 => -1.7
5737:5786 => -1.7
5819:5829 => -0.5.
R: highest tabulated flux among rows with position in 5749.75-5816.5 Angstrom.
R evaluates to 24.3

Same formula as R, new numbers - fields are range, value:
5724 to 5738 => 23.53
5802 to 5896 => 23.89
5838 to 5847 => 23.25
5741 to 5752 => 23.44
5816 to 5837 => 23.63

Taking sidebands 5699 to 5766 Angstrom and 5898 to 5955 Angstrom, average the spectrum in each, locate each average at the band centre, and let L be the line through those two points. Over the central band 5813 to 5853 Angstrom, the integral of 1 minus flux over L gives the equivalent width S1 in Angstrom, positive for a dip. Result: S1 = -0.6 Angstrom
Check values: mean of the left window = 22.5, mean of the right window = 22.9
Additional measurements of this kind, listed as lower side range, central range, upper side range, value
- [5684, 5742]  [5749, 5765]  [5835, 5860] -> 0.1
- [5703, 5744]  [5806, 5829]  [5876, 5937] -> -0.8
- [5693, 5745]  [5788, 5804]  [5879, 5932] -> -0.7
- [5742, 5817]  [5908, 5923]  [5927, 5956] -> -0.1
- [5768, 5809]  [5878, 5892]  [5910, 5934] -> 1.7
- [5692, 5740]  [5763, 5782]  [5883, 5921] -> -1.1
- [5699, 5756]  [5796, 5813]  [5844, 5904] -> -1.1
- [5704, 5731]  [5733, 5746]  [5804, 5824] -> -0.3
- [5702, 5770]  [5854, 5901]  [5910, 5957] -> 3.2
